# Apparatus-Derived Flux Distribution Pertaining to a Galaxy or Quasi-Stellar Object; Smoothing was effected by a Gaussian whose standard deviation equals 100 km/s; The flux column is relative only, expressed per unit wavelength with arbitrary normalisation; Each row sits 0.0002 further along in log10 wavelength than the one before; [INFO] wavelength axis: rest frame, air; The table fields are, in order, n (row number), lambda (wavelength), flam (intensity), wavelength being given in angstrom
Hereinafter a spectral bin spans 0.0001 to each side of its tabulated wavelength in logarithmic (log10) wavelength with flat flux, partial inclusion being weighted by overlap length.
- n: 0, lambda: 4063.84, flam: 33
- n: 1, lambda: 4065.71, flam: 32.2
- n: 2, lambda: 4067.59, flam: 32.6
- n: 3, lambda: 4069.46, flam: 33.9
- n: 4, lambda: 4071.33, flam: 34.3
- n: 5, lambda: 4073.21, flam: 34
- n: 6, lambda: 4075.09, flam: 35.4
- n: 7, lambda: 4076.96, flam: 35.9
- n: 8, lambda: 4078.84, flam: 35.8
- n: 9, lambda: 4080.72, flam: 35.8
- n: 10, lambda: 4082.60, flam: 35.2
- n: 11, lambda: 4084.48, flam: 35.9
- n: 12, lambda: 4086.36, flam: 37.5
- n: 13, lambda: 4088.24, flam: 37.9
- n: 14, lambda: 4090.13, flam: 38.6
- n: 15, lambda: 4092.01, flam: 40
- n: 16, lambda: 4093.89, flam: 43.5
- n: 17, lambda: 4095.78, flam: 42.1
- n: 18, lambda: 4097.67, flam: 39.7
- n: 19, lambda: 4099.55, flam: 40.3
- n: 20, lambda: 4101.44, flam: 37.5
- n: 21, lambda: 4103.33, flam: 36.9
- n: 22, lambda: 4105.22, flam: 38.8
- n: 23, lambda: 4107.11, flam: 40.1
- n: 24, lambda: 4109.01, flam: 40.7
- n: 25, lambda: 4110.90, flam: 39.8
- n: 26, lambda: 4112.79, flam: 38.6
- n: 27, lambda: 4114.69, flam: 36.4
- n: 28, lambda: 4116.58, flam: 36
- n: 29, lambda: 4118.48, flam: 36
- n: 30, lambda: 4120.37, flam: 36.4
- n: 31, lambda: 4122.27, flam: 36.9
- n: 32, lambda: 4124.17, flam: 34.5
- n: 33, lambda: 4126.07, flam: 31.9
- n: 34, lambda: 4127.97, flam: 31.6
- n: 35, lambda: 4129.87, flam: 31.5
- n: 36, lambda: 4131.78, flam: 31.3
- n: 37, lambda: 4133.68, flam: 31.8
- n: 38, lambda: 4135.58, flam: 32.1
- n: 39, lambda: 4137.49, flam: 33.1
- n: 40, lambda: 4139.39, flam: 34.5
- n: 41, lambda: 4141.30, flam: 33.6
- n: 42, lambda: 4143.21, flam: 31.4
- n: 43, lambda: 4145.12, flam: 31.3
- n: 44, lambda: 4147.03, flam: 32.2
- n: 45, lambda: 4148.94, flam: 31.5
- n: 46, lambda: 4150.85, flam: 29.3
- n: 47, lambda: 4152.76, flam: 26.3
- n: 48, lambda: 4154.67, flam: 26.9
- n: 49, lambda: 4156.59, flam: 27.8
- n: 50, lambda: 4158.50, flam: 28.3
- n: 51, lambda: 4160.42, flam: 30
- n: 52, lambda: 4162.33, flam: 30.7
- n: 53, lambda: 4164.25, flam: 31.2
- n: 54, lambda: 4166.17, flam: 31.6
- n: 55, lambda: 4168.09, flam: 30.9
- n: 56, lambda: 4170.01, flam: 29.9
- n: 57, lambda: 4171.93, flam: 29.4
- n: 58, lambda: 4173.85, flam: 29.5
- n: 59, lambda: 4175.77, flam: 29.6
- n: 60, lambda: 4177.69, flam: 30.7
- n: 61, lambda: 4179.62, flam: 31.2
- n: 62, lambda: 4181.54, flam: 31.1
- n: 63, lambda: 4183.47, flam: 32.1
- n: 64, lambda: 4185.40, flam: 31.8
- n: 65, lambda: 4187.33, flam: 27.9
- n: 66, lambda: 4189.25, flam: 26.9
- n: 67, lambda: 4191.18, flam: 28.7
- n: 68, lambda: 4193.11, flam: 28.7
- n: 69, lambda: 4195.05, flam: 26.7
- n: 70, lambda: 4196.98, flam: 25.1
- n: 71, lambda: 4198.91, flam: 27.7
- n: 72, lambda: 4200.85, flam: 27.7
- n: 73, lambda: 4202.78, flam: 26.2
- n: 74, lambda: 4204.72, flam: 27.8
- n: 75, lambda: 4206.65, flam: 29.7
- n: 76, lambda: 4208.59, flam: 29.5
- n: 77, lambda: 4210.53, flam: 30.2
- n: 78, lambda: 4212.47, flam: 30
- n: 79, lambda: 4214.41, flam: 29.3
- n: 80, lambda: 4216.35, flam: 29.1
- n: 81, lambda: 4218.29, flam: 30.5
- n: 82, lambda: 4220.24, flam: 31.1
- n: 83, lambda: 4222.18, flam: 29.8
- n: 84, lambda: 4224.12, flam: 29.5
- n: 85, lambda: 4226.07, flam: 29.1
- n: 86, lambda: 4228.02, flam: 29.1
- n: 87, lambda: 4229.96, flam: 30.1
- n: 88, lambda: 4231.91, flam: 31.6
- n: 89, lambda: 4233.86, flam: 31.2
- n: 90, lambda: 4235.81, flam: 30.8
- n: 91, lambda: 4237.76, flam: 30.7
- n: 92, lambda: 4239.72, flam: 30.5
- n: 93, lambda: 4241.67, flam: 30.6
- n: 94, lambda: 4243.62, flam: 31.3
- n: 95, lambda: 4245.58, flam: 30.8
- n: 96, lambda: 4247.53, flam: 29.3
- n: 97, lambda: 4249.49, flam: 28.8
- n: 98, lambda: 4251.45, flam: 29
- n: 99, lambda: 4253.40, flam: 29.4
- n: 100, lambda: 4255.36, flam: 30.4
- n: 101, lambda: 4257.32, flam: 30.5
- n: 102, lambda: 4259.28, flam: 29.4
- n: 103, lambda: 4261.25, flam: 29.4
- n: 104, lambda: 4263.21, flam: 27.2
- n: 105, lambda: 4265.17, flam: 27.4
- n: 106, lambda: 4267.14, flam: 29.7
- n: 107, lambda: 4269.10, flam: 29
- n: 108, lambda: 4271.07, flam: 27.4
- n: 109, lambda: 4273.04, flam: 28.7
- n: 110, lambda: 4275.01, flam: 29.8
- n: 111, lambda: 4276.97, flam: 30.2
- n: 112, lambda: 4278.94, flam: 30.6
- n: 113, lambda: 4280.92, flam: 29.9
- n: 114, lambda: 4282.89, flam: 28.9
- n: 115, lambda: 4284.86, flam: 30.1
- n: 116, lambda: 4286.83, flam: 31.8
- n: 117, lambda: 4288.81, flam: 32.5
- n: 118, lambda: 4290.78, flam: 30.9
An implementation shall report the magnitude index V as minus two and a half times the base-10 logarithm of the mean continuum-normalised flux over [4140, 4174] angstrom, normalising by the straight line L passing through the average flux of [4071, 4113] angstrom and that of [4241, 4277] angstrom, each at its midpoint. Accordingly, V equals 0.15 mag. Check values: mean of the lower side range 38.1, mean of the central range 30.2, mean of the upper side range 29.4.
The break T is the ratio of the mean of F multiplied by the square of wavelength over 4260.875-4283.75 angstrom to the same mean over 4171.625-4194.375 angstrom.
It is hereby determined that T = 1.0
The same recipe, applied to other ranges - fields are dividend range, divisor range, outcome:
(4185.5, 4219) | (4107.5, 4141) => 0.84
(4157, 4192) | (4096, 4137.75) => 0.86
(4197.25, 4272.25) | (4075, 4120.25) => 0.82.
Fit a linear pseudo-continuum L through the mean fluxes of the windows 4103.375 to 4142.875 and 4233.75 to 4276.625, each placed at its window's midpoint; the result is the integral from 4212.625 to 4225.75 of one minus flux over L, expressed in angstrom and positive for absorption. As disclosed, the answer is 0.5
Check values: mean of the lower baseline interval 35.2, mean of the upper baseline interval 29.6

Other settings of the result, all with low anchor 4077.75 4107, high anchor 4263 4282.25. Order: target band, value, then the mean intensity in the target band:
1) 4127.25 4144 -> 1.8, 32.3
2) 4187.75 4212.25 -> 3.6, 28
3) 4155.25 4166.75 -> 1.7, 29.8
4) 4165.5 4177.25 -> 1.4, 30.2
